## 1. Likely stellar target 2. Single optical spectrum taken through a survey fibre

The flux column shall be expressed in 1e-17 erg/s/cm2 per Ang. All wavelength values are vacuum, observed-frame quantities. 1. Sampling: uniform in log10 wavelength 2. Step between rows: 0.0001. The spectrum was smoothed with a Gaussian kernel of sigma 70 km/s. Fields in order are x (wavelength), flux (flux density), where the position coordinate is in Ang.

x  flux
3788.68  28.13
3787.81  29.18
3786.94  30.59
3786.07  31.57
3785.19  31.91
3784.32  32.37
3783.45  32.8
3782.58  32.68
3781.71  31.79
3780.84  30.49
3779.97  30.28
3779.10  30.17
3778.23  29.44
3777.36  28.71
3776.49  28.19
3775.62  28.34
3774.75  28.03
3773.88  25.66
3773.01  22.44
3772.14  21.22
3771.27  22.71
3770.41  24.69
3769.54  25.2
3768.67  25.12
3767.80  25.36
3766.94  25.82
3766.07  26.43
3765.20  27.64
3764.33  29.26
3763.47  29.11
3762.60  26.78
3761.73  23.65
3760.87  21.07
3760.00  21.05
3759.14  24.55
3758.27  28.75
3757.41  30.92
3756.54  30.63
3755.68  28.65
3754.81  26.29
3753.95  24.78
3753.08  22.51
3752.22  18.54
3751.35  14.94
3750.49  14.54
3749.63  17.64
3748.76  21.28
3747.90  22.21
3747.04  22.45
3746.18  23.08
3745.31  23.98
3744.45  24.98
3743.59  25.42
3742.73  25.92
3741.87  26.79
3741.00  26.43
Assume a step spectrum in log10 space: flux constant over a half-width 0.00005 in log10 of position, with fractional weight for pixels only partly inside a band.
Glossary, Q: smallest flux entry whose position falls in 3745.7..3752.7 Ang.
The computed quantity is 14.54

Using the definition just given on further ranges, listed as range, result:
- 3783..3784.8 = 32.37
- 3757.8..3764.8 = 21.05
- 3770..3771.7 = 22.71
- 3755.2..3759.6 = 24.55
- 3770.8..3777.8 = 21.22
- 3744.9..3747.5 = 22.45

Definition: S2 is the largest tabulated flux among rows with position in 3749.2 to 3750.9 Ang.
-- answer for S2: 17.64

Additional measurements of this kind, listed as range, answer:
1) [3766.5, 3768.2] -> 25.82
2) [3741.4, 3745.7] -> 26.79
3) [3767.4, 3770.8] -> 25.36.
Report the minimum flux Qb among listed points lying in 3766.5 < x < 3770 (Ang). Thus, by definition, 25.12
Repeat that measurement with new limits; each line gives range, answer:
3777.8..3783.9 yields 29.44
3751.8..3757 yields 18.54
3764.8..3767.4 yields 25.82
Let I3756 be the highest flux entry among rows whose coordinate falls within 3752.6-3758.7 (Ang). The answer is 30.92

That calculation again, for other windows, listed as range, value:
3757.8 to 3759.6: 28.75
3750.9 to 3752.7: 18.54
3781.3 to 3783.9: 32.8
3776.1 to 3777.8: 28.71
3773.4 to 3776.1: 28.34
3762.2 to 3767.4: 29.26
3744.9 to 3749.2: 23.98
